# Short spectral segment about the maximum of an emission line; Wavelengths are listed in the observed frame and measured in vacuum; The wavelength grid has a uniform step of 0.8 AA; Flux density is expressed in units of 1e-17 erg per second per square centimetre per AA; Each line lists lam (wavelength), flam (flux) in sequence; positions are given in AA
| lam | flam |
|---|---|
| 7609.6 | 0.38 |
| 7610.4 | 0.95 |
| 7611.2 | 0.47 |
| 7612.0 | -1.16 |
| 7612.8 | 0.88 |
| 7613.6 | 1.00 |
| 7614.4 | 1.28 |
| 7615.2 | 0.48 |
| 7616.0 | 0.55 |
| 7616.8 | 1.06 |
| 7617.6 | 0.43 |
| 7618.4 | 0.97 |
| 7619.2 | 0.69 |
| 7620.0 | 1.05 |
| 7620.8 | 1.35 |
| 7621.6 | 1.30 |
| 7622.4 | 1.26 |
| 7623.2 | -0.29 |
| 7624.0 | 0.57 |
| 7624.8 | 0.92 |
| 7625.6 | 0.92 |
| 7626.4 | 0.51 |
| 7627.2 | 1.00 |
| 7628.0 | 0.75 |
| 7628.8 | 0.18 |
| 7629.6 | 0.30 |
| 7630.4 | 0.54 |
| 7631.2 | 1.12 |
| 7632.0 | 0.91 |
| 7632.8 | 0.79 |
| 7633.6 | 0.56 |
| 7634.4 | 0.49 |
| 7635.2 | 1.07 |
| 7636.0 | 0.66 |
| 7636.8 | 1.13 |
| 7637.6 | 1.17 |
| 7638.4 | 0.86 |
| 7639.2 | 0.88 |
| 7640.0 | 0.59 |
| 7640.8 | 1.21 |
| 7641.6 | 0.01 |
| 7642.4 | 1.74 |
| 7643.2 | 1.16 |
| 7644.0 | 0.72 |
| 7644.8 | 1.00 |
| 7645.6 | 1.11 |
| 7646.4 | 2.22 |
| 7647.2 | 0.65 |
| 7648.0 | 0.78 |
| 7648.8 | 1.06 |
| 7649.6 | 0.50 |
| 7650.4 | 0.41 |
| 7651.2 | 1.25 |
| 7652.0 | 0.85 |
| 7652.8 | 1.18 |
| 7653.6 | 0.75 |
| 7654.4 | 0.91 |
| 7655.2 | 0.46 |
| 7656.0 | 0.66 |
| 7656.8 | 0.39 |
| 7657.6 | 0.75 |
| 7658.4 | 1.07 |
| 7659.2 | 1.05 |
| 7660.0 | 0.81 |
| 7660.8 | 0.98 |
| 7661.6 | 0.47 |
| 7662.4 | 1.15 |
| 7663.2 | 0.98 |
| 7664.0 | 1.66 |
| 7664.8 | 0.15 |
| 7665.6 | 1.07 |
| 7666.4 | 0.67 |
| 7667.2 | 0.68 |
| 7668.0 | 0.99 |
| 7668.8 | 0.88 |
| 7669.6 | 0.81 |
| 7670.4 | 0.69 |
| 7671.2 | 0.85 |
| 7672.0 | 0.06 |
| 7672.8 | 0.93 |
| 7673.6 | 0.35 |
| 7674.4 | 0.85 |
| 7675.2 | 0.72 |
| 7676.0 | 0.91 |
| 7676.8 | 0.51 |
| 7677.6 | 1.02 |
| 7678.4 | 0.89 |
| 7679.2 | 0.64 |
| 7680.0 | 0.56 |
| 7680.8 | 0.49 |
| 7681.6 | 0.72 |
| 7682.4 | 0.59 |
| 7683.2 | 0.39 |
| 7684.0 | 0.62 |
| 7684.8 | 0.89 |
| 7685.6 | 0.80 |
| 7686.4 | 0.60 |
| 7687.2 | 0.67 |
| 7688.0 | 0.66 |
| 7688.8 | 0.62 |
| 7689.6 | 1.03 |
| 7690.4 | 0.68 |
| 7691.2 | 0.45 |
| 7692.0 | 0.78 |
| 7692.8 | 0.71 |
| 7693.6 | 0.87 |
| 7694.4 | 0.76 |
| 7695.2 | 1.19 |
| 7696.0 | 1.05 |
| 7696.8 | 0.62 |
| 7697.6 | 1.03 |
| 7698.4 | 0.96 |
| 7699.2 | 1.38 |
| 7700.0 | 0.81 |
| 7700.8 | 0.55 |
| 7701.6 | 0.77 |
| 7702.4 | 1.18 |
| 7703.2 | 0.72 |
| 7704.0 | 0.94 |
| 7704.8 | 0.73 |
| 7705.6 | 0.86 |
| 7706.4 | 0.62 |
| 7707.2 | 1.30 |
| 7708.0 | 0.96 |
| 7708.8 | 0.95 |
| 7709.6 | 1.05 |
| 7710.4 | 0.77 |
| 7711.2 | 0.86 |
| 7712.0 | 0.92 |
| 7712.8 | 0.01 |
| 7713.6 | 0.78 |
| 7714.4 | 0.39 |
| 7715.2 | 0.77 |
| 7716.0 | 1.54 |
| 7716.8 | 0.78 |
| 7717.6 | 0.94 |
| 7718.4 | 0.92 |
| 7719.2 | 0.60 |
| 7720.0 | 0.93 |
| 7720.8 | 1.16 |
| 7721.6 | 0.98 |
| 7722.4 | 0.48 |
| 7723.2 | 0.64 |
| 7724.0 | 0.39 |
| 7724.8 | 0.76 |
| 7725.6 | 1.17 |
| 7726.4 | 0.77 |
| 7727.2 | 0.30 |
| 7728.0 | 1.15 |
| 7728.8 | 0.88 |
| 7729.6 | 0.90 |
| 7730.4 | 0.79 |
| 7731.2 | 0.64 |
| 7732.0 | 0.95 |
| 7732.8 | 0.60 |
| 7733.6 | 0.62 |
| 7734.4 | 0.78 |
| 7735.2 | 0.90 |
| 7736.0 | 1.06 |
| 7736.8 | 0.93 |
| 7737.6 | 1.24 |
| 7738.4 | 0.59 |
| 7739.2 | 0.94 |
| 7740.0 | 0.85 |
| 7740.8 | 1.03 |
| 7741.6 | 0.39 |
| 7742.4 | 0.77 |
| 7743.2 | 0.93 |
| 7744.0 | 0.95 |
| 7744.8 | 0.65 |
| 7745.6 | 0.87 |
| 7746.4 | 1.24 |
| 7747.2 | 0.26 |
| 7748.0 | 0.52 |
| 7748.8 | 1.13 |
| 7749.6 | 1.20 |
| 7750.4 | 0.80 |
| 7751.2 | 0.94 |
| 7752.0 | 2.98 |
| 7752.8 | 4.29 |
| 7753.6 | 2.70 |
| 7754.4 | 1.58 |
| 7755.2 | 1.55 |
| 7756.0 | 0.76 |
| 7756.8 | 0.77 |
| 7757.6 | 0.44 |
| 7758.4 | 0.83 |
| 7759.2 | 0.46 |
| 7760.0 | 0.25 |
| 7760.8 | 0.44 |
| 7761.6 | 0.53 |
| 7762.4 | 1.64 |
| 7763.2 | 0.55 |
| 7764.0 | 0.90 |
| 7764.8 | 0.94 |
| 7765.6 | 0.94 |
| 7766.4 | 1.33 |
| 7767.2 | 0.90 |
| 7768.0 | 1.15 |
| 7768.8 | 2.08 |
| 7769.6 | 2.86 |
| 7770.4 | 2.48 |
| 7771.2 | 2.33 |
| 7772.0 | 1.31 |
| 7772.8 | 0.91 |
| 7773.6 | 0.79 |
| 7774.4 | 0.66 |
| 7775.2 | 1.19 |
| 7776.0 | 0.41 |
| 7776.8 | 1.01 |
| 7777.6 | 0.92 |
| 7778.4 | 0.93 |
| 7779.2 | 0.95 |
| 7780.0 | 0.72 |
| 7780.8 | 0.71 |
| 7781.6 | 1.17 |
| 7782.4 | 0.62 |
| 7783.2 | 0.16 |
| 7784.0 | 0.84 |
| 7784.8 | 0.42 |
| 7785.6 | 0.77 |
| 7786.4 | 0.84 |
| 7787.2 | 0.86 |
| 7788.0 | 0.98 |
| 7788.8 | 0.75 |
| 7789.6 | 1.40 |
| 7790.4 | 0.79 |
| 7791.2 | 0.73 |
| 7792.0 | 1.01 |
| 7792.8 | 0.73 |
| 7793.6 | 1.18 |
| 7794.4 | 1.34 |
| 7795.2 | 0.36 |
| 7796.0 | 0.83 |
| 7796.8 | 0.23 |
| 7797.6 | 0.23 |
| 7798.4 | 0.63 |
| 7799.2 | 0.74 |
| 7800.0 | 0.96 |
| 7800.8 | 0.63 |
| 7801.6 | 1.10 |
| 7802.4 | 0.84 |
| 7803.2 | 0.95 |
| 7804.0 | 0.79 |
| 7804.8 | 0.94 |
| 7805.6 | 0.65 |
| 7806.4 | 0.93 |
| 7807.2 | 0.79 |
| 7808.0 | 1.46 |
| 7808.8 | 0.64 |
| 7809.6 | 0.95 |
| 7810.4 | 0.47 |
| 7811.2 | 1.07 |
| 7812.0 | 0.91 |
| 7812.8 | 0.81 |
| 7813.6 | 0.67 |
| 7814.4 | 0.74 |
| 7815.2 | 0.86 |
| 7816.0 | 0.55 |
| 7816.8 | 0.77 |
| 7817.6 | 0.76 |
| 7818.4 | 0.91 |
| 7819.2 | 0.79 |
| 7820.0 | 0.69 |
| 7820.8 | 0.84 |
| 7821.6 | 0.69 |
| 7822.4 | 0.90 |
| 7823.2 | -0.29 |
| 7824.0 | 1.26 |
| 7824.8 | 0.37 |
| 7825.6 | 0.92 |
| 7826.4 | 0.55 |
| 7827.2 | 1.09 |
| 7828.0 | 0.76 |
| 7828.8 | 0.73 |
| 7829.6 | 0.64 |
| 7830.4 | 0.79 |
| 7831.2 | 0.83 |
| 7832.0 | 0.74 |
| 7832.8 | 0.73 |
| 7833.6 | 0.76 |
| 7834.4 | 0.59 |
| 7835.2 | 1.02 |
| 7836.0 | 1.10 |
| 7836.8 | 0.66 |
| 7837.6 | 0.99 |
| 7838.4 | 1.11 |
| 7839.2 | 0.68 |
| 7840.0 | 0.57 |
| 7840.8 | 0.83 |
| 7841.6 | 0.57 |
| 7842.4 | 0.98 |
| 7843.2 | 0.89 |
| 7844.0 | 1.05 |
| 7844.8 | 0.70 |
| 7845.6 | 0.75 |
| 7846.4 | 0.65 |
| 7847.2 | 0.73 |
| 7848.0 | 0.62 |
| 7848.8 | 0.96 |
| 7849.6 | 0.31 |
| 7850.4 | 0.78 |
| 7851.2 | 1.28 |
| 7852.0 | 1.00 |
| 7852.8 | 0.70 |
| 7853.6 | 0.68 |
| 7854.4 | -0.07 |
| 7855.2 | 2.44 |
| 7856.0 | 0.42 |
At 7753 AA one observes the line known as [S II] 6716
